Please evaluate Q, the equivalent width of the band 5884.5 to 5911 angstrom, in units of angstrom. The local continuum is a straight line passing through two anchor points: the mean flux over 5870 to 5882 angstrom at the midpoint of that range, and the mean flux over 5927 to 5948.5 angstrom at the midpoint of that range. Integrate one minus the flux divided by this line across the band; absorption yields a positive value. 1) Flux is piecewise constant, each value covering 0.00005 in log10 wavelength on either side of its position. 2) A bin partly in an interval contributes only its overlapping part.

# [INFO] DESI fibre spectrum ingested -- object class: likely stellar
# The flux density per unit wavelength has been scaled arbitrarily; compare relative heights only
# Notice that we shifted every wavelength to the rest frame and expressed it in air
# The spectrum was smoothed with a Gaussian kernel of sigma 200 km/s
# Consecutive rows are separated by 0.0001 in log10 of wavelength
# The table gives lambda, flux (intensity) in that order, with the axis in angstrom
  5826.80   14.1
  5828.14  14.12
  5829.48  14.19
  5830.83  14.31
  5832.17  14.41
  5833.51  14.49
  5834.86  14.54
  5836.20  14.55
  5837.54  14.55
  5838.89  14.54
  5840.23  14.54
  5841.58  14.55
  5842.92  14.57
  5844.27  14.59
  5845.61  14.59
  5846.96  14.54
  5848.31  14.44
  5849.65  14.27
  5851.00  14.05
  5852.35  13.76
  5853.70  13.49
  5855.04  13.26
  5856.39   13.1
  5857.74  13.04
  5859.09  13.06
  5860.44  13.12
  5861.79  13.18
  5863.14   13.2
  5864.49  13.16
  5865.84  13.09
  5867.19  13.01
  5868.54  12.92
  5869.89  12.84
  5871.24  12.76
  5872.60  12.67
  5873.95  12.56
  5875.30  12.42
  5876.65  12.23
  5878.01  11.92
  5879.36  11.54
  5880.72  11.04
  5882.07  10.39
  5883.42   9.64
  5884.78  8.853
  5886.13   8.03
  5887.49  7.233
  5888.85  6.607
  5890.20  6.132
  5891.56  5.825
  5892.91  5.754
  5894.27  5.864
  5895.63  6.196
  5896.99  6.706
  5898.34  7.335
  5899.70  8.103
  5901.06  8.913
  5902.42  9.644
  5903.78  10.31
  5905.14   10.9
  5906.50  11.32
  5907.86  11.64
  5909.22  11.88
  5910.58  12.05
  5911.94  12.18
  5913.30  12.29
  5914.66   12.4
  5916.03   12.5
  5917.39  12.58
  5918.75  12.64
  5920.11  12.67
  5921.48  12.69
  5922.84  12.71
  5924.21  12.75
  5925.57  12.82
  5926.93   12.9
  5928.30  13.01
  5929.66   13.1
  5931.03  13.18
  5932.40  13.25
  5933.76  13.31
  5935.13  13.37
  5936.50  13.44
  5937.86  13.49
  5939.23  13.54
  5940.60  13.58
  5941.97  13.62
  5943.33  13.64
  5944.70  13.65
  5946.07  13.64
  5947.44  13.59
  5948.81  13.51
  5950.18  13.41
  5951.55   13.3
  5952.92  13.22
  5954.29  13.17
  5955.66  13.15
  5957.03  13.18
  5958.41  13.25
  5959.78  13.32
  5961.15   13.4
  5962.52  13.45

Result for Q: 8.8 angstrom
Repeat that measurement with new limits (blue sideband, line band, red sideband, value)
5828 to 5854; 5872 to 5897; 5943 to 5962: 8.8 angstrom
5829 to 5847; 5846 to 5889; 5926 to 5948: 5.9 angstrom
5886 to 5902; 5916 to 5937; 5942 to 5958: -4.5 angstrom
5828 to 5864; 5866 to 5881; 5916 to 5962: 1.5 angstrom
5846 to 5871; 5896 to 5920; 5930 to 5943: 4.7 angstrom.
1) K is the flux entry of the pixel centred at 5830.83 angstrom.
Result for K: 14.31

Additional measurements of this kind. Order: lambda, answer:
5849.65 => 14.27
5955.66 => 13.15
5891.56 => 5.825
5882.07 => 10.39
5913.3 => 12.29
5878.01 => 11.92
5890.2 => 6.132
